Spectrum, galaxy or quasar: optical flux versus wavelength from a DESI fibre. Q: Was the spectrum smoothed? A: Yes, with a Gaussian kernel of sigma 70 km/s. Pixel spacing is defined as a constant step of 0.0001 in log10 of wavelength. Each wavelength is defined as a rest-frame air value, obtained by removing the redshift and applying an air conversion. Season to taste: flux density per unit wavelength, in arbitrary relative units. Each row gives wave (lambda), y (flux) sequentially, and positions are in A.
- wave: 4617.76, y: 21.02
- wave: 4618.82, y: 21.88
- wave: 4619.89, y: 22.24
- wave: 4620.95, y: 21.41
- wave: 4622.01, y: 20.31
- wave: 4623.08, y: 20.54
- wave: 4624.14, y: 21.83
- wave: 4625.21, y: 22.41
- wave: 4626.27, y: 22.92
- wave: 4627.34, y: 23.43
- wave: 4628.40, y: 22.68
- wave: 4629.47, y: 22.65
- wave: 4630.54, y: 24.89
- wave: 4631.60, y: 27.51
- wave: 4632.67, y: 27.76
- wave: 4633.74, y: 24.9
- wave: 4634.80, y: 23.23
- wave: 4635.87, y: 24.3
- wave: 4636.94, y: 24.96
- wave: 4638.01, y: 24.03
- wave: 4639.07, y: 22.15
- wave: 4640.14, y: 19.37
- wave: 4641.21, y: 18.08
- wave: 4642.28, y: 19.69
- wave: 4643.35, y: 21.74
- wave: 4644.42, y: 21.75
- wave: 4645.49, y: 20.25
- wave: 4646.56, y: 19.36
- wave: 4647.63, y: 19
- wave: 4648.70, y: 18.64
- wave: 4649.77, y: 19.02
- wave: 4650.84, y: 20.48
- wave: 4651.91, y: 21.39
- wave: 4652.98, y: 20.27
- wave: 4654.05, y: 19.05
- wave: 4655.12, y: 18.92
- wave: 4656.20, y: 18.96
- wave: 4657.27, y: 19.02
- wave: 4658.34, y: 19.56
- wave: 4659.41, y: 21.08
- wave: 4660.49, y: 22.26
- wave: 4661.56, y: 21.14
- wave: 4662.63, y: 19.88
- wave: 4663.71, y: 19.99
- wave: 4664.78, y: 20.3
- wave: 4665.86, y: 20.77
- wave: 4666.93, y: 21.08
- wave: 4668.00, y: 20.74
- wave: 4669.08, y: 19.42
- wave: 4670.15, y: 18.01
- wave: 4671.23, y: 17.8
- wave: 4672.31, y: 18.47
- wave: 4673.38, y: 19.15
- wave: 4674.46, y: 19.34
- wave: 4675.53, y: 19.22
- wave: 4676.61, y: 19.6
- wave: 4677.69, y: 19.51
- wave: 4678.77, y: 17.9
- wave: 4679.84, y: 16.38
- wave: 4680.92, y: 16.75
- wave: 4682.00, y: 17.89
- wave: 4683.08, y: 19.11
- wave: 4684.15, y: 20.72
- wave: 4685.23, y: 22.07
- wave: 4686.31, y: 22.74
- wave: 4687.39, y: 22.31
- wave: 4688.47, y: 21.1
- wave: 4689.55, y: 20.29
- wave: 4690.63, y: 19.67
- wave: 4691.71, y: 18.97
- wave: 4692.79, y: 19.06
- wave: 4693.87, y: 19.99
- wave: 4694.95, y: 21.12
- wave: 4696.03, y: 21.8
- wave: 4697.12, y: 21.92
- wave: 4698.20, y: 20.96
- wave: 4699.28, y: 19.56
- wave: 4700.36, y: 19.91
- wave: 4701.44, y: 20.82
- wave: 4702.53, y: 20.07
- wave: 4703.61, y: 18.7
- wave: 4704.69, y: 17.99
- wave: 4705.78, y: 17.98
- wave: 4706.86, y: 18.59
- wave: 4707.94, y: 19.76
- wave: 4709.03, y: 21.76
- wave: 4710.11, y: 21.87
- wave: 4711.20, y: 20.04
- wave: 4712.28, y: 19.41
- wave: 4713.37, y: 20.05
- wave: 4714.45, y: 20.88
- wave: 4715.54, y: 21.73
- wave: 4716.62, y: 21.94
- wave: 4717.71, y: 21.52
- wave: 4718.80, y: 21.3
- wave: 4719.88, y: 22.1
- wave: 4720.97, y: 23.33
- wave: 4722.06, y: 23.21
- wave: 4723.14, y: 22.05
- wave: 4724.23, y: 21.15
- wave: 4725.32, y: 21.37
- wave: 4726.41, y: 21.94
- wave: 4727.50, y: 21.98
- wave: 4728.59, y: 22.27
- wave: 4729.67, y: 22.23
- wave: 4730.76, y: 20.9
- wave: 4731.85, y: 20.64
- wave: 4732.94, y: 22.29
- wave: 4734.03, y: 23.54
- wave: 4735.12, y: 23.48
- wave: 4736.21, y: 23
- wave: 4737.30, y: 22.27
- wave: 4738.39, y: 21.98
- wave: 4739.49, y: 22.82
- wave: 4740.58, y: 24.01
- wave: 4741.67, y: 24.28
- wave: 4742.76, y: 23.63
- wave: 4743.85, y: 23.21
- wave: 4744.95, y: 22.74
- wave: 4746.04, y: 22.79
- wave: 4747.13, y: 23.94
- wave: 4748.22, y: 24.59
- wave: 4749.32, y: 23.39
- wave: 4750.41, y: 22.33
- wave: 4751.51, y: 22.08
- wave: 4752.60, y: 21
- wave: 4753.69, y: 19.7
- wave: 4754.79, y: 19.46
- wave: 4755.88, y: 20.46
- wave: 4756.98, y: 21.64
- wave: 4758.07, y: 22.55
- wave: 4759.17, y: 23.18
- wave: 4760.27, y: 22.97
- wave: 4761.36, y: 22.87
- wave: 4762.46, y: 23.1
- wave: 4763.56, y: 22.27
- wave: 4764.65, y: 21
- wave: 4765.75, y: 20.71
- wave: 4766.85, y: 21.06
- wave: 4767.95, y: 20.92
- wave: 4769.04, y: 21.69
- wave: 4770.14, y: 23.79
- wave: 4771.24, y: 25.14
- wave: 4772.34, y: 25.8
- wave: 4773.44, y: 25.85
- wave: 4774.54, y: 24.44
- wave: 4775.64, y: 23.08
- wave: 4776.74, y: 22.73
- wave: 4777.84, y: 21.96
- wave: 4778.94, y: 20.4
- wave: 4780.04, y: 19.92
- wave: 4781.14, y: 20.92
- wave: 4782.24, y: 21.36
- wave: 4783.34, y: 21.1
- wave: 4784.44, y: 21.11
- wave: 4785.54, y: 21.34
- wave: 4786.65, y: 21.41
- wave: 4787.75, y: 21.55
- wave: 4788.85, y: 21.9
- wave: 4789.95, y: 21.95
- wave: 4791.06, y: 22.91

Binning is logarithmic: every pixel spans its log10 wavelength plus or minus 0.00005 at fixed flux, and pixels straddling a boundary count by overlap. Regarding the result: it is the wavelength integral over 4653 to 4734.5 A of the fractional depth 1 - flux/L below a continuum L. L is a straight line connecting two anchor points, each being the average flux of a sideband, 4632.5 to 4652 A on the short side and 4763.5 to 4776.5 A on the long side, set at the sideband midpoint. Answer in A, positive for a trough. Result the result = 6.40 A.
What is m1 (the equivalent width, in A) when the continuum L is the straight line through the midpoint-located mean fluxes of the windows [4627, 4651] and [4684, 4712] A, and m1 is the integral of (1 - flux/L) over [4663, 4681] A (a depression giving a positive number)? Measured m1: 1.7 A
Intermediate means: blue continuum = 22.2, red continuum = 20.4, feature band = 19.1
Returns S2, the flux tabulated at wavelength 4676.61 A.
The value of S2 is 19.6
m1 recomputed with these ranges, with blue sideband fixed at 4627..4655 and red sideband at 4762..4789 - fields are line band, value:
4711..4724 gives 0.3 A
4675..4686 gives 1.5 A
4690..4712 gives 2.0 A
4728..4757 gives -0.4 A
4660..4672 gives 1.0 A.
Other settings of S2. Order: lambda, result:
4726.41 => 21.94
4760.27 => 22.97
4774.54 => 24.44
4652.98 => 20.27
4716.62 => 21.94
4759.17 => 23.18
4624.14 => 21.83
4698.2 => 20.96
